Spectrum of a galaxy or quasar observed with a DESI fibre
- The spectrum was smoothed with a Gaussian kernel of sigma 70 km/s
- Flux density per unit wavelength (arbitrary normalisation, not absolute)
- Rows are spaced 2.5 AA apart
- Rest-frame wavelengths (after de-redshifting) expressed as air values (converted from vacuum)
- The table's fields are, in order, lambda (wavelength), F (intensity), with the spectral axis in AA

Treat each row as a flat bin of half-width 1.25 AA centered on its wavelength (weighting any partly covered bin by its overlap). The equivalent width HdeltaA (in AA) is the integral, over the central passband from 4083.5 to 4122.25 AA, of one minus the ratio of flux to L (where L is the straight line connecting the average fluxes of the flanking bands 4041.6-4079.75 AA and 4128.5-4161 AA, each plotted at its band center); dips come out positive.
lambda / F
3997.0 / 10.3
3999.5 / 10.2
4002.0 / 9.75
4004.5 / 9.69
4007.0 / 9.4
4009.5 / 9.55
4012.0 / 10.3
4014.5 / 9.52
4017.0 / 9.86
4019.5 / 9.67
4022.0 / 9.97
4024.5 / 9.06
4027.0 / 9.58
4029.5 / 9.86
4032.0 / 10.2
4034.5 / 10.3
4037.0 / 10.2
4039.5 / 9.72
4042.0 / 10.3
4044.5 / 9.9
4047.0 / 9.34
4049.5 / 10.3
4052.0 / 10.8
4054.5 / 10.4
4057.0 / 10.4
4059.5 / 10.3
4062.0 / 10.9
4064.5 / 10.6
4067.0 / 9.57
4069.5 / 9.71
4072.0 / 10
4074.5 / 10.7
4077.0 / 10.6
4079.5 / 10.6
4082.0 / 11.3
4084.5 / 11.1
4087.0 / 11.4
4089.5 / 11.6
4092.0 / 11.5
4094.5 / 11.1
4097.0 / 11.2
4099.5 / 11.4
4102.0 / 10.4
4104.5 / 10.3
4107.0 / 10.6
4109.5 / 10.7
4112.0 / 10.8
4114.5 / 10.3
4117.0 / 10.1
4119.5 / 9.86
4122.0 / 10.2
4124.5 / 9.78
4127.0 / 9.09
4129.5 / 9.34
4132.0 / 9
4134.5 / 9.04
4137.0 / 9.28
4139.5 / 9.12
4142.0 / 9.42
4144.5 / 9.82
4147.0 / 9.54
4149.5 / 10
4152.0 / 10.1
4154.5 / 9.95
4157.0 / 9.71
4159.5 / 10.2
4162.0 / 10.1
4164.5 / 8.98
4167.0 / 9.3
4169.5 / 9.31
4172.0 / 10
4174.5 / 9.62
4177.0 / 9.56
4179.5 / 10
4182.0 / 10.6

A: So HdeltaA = -3.4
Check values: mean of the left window 10.3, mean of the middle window 10.8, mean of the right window 9.58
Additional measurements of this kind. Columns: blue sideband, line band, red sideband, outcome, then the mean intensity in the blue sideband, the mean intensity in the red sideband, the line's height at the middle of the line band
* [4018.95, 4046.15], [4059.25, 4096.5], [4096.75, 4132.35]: -2.5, 9.88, 10.2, 10.1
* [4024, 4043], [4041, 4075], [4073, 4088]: 0.7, 9.93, 10.9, 10.4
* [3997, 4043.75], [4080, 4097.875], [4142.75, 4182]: -2.7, 9.85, 9.77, 9.81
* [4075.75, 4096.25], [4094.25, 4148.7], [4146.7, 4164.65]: 2.7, 11.2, 9.89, 10.5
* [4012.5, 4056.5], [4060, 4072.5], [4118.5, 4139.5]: -0.5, 9.95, 9.42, 9.78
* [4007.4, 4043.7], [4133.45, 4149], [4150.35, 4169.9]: 0.5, 9.85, 9.73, 9.75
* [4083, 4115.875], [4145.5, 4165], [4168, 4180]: 0.3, 11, 9.67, 9.99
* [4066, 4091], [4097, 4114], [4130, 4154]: -0.9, 10.7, 9.49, 10.2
